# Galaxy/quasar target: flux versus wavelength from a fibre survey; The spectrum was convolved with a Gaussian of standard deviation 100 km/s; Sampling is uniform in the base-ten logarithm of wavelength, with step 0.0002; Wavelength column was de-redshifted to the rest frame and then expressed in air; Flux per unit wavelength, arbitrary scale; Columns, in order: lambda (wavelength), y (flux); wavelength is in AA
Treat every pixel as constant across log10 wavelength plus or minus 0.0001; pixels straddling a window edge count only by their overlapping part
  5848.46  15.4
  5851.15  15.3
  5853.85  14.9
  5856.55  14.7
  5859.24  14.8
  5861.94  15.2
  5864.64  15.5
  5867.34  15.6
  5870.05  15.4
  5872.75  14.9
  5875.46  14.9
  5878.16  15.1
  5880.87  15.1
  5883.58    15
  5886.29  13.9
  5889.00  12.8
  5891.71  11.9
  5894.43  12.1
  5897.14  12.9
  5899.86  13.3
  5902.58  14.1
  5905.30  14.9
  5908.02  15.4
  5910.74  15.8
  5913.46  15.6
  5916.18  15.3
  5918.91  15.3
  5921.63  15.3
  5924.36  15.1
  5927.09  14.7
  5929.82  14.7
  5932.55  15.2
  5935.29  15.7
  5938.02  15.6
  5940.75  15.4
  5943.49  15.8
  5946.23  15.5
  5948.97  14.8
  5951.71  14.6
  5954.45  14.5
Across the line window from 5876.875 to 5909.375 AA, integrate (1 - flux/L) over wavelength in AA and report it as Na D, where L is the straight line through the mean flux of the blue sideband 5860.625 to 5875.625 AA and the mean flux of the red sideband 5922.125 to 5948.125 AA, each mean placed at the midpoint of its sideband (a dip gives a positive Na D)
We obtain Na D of 3.0 AA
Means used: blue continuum 15.3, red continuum 15.3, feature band 13.9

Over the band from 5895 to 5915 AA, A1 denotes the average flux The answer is 14.5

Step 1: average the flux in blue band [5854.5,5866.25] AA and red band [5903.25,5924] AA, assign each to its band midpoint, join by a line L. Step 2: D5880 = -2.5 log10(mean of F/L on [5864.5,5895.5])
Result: 0.06 mag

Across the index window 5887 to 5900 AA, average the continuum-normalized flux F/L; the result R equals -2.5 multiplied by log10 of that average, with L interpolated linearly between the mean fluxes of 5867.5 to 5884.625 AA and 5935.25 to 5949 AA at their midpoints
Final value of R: 0.20 mag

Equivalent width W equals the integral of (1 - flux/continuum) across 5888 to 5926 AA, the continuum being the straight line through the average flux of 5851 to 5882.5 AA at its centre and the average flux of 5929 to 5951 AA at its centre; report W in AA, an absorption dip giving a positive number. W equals 2.3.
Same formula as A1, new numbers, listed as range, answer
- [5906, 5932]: 15.2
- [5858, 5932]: 14.6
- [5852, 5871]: 15.1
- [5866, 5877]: 15.2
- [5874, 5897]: 13.8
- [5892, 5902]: 12.8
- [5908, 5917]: 15.6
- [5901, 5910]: 14.8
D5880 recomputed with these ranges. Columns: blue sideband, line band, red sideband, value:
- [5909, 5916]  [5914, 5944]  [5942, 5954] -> 0.008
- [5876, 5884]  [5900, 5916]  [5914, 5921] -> 0.017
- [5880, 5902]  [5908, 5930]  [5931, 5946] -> -0.047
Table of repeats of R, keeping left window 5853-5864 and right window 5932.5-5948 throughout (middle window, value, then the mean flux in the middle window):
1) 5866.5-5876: -0.01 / 15.2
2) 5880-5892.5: 0.10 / 13.8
